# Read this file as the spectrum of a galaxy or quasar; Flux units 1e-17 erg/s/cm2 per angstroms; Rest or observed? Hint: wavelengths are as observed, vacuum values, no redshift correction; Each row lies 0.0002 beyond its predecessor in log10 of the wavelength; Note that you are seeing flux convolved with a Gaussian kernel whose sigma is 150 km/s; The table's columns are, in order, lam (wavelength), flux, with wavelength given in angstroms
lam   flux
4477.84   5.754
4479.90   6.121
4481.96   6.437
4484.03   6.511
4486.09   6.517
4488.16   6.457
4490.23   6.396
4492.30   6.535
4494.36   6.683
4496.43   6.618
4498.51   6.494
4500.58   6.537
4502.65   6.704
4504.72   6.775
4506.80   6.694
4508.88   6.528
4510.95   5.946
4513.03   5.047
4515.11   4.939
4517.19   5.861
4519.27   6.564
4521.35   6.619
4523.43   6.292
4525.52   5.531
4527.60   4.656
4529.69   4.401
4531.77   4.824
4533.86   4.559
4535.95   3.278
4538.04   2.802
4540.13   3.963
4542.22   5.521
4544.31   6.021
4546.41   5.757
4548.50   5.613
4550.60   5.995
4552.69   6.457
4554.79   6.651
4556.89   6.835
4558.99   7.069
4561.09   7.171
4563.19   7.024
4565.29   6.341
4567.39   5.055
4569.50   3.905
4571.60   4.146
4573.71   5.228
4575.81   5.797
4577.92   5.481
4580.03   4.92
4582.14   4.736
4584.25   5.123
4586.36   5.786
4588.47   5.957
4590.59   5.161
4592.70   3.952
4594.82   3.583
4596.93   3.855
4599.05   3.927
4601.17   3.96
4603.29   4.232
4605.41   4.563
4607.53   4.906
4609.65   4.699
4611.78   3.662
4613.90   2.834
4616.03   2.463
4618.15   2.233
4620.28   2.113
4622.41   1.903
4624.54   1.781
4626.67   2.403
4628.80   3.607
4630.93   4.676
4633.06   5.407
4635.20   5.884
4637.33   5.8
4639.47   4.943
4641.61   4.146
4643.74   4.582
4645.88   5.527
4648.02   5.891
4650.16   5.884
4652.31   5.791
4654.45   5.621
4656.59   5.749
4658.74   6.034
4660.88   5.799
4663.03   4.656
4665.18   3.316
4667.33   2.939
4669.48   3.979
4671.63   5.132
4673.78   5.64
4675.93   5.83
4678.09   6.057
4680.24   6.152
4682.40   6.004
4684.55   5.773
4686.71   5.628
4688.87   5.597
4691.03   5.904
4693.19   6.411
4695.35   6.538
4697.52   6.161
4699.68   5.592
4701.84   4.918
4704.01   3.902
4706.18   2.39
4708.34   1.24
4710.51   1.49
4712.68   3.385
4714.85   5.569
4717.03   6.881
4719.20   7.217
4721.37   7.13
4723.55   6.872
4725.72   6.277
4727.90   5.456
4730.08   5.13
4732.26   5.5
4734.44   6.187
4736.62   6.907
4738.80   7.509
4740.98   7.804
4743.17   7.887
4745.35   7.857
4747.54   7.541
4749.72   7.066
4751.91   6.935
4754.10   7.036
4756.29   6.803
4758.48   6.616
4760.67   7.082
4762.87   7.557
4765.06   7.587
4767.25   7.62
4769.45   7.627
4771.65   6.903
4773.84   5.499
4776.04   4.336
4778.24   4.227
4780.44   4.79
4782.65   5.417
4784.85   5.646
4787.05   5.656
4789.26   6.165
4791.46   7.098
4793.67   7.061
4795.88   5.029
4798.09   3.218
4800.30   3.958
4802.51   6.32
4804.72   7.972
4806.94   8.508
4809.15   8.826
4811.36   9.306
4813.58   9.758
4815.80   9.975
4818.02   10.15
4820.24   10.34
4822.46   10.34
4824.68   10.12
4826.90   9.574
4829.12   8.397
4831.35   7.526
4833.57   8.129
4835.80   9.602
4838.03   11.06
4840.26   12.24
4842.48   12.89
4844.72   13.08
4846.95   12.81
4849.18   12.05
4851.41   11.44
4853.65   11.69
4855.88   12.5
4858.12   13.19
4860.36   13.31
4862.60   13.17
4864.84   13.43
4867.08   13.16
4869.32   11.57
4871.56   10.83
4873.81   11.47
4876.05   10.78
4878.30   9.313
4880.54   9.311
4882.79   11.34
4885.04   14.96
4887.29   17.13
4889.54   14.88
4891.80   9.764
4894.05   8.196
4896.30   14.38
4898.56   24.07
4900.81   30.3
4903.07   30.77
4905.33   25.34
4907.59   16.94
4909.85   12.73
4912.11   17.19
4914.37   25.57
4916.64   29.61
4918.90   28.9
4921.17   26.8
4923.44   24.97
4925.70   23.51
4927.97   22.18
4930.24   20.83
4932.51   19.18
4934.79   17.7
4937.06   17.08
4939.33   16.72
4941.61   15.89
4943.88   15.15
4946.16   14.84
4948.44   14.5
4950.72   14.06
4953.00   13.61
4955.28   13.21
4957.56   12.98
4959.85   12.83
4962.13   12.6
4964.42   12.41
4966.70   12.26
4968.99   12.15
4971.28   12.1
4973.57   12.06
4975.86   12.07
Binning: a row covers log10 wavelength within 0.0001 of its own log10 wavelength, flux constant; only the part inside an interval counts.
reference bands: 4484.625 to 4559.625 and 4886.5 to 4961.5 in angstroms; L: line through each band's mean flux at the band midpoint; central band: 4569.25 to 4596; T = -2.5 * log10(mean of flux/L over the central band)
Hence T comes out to 0.49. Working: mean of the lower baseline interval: 5.83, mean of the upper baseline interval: 18.8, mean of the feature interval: 4.93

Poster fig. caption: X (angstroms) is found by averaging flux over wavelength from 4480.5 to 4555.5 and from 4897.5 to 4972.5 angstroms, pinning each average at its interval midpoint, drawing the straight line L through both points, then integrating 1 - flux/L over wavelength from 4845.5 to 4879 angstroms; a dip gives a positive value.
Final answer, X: 8.9 angstroms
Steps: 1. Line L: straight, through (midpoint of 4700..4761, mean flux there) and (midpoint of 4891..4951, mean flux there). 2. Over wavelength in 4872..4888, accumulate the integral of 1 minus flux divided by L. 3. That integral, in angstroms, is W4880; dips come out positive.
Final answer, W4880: 4.9 angstroms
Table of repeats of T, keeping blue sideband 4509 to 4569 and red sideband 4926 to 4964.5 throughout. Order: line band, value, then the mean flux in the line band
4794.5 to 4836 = 0.47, 8.23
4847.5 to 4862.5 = 0.10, 12.4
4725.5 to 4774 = 0.50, 6.93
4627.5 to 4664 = 0.49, 5.28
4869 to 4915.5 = -0.11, 16.1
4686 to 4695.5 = 0.50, 5.98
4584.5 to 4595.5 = 0.36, 4.95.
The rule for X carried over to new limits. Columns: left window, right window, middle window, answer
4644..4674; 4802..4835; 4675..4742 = 7.7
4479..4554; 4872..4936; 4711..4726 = 7.9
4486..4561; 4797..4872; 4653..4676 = 8.5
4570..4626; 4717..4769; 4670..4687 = -0.1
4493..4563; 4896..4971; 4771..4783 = 7.5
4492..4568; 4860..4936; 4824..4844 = 7.3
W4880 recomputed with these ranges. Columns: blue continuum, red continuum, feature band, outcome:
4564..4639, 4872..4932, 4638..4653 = 2.8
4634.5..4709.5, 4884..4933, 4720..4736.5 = 5.1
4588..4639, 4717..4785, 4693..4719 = 5.1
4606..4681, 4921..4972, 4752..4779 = 7.6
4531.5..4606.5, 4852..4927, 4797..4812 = 7.7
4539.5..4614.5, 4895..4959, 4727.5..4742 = 6.7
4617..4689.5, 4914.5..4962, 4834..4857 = 3.8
